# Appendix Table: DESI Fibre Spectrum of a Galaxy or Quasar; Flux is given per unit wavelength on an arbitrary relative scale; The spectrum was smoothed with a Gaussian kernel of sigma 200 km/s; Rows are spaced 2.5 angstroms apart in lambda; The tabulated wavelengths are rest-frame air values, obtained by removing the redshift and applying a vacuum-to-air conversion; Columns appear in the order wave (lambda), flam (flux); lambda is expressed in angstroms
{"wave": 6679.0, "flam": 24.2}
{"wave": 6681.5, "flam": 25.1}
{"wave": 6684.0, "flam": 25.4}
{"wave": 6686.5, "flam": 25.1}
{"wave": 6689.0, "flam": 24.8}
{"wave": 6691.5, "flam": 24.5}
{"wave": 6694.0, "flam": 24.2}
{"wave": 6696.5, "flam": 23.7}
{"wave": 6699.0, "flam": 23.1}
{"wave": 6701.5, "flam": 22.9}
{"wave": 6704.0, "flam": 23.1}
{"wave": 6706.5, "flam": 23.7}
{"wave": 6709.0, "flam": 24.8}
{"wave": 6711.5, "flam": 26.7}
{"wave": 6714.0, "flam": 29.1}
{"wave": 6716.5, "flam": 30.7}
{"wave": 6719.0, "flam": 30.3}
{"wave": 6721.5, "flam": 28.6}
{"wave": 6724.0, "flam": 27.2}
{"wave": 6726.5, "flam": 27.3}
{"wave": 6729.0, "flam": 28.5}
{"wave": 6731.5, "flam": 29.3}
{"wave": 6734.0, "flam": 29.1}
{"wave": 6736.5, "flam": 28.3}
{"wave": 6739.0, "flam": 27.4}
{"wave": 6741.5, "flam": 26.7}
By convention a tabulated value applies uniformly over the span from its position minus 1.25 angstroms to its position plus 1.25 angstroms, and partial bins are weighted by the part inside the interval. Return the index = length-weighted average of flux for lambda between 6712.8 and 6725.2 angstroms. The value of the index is 29.2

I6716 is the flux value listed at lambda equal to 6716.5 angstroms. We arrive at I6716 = 30.7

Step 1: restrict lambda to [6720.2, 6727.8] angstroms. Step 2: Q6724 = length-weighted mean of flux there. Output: 27.7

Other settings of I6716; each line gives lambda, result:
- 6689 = 24.8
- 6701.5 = 22.9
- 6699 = 23.1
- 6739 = 27.4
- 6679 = 24.2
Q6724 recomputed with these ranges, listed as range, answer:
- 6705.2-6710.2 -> 24.2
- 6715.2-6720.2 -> 30.5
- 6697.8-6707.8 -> 23.2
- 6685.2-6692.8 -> 24.8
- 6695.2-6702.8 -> 23.2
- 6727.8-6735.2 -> 29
